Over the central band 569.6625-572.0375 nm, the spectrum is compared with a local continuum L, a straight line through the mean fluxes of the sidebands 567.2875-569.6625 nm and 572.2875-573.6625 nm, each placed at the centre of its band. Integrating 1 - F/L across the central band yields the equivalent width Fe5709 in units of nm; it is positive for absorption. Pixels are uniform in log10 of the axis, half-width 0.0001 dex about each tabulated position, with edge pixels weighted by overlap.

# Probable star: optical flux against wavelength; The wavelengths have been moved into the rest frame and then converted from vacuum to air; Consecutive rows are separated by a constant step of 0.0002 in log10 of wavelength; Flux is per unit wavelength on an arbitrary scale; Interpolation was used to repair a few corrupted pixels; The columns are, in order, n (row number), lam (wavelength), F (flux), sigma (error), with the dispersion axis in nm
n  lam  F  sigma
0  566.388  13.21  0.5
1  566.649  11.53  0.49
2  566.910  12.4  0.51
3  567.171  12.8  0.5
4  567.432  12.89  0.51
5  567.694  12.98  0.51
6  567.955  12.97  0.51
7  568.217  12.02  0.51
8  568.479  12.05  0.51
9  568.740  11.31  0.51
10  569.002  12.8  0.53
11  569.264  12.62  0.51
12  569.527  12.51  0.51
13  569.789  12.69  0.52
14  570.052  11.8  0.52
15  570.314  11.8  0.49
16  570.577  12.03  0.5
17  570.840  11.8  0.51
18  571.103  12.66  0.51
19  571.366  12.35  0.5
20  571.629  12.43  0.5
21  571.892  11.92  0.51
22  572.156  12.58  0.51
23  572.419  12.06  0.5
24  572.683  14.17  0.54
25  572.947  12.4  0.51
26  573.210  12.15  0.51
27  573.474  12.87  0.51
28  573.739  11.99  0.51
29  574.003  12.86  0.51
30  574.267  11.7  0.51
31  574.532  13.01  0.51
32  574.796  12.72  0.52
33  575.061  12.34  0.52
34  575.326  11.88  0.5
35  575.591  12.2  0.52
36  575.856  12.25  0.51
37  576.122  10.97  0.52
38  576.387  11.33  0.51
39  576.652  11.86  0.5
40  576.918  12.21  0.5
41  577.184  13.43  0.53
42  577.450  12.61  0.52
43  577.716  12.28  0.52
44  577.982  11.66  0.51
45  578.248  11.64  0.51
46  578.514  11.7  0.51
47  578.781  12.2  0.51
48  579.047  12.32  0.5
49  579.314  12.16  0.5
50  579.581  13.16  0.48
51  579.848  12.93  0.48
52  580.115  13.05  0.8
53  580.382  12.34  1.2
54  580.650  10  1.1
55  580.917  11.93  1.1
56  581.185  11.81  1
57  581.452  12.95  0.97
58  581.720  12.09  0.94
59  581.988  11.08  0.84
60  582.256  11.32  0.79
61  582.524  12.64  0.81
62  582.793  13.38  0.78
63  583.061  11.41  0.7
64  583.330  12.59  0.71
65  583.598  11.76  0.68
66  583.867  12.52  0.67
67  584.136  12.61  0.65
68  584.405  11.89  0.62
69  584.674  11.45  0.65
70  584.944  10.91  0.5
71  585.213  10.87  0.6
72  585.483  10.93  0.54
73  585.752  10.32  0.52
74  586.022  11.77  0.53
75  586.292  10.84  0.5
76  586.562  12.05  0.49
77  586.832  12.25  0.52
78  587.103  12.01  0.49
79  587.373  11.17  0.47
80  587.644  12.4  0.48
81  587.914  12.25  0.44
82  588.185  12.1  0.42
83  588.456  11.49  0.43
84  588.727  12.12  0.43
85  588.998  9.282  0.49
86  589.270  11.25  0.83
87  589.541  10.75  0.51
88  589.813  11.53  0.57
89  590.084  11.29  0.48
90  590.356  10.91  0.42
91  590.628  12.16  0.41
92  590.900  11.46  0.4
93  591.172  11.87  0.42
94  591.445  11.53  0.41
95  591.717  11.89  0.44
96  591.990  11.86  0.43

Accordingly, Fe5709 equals 0.08 nm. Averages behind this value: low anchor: 12.5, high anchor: 12.7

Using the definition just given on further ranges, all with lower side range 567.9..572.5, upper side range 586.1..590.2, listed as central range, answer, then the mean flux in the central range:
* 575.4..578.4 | -0.017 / 12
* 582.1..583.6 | -0.060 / 12.2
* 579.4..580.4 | -0.088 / 12.9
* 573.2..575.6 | -0.064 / 12.4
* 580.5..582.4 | 0.029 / 11.6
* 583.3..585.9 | 0.027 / 11.5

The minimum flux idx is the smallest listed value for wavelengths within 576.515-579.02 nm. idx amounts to 11.64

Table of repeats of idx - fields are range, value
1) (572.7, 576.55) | 10.97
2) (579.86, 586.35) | 10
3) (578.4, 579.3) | 11.7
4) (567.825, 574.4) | 11.31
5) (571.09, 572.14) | 11.92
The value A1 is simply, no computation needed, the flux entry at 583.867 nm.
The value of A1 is 12.52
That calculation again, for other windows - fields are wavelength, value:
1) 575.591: 12.2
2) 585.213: 10.87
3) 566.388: 13.21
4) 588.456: 11.49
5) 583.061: 11.41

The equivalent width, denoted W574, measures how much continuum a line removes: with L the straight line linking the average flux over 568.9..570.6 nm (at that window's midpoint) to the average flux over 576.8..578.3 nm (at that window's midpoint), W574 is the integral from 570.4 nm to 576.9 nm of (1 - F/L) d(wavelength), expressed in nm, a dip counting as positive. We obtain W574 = 0.04 nm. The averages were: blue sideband 12.3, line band 12.3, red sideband 12.3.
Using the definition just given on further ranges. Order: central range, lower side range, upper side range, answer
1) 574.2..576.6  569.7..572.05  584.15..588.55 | -0.01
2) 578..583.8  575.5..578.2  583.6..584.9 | -0.04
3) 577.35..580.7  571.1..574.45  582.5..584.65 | 0.04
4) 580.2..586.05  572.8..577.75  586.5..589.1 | 0.08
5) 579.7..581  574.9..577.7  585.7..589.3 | -0.02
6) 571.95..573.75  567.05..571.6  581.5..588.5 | -0.06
